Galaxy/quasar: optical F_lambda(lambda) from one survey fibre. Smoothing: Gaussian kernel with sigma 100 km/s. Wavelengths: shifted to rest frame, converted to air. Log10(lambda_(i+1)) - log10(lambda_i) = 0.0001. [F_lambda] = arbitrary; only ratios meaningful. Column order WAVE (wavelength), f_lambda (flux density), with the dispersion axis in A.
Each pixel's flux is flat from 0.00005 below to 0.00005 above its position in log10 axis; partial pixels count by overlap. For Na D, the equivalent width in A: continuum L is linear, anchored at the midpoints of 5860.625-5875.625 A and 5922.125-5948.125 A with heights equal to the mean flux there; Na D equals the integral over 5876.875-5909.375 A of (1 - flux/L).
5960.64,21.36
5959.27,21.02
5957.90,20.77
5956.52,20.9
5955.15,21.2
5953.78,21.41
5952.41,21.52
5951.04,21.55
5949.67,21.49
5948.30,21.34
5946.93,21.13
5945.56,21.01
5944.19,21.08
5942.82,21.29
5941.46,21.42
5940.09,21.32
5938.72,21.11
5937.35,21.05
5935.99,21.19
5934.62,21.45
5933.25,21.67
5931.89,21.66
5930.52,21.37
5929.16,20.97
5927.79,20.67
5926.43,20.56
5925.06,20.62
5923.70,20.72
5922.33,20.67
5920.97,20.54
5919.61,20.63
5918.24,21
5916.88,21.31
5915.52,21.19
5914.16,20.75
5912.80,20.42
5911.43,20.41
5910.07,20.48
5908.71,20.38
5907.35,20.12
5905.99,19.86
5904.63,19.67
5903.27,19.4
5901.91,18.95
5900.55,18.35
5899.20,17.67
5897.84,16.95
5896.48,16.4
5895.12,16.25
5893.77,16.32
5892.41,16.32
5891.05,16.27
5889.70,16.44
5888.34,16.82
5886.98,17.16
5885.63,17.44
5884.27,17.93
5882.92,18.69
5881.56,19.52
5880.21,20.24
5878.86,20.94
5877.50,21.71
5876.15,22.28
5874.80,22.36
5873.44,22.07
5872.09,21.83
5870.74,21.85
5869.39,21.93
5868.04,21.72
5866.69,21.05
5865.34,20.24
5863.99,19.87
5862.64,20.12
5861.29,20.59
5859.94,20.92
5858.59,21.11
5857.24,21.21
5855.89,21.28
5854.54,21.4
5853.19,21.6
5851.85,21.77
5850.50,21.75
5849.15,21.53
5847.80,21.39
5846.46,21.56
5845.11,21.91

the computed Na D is 4.4 A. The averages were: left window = 21.3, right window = 21.1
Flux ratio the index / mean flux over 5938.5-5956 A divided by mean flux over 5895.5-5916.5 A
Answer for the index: 1.1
